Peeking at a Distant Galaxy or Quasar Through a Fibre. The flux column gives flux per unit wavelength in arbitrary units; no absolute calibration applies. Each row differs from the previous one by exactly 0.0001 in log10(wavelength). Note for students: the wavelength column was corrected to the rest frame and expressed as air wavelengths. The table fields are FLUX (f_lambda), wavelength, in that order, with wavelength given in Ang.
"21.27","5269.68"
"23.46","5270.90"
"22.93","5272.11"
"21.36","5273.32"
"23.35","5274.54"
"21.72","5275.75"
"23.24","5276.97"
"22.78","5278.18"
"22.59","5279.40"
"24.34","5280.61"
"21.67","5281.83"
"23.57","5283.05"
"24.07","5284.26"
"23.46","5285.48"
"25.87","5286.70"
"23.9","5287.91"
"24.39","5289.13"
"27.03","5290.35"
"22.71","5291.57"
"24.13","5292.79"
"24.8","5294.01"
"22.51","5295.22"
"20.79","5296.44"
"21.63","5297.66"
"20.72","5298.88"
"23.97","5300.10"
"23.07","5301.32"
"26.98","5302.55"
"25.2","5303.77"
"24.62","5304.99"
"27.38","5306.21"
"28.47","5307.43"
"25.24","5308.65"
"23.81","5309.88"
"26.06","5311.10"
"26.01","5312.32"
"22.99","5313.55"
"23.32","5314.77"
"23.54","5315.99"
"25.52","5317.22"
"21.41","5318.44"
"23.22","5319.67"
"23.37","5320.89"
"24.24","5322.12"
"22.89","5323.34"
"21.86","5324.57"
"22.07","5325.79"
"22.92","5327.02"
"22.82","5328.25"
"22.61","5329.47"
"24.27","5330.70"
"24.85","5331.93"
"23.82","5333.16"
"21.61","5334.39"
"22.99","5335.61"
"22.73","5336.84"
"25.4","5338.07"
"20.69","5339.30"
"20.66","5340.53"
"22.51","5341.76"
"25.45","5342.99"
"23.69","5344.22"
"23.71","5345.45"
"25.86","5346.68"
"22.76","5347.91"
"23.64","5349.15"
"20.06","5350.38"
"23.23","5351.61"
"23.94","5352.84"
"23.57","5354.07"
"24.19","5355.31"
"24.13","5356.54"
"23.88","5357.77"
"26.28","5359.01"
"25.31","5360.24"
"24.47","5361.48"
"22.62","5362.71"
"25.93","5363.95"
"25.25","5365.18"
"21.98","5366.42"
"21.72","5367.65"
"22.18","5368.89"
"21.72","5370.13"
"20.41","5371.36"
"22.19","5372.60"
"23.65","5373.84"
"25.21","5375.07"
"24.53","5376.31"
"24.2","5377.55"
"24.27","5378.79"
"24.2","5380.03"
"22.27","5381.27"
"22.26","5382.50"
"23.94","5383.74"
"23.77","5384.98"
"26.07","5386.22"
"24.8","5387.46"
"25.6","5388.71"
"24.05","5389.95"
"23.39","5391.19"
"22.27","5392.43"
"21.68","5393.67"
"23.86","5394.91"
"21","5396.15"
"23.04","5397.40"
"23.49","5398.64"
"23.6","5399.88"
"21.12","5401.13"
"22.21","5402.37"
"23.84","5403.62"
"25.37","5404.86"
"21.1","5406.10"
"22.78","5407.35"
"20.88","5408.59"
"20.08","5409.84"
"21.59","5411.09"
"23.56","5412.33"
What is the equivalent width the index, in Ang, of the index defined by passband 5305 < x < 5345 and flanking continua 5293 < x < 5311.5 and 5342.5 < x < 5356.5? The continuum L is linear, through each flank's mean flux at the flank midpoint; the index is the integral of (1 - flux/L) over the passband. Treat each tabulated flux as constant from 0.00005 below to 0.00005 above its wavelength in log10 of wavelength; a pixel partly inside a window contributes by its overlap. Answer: 0.5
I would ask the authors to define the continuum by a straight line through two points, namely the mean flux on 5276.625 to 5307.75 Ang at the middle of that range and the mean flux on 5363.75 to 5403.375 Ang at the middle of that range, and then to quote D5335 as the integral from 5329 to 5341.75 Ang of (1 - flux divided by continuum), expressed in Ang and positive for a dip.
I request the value 0.4 Ang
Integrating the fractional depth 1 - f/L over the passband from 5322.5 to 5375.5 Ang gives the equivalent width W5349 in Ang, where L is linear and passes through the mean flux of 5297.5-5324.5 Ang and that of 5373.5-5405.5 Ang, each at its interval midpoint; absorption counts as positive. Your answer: 1.42 Ang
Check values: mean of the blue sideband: 24.2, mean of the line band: 23.3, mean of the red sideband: 23.6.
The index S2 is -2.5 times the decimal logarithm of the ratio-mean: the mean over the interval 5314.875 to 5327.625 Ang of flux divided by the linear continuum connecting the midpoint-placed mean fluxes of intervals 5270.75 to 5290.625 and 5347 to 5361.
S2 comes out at 0.02 mag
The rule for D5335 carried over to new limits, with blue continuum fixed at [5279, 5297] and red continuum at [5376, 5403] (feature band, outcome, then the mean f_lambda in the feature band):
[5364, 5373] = 0.4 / 22.4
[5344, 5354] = 0.1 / 23.4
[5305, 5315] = -0.7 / 25.4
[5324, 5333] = 0.2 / 23.1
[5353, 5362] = -0.4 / 24.5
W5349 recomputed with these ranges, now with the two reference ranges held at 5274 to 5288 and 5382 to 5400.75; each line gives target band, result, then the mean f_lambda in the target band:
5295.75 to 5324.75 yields -0.8 Ang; 24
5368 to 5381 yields 0.2 Ang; 23.2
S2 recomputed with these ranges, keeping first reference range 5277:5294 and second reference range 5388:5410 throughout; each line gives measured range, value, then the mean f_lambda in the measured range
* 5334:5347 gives 0.01 mag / 23.2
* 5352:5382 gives -0.03 mag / 23.7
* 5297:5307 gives -0.02 mag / 24.3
